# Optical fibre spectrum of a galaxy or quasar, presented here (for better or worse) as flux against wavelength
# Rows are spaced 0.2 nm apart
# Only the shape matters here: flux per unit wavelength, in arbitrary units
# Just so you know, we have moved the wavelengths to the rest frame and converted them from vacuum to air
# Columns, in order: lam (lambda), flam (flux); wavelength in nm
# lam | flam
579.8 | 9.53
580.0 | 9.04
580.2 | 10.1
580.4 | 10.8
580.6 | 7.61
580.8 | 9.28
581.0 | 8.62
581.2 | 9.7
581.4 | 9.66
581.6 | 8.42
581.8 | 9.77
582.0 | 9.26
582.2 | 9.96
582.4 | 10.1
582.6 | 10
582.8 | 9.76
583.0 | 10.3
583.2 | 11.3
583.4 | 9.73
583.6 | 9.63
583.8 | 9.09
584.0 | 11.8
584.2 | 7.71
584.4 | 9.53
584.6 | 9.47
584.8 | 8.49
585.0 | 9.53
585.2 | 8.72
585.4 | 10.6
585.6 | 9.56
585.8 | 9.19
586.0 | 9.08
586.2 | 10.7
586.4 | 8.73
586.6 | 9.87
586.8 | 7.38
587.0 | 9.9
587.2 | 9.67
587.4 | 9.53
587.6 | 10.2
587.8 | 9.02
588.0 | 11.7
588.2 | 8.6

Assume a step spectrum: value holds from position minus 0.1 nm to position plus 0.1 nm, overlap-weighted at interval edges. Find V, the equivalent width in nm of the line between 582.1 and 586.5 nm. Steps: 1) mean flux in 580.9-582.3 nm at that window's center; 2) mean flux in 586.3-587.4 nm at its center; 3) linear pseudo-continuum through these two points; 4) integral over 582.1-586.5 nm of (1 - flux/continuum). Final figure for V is -0.21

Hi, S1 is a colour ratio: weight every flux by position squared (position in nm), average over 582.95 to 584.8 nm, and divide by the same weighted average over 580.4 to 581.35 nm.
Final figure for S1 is 1.1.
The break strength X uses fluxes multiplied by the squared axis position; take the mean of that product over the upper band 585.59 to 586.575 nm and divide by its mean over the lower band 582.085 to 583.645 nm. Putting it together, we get 0.95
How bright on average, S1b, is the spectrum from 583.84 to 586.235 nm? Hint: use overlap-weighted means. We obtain 9.49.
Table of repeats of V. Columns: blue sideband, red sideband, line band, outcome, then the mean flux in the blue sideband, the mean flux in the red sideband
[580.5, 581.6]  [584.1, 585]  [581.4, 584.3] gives -0.28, 8.92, 8.88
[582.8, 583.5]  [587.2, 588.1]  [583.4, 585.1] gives 0.14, 10.3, 10.1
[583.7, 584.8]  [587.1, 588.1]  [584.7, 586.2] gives 0.04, 9.43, 10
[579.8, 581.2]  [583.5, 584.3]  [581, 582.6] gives -0.02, 9.29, 9.56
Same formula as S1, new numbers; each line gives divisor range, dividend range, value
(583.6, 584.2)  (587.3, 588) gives 1.02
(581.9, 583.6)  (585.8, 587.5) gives 0.94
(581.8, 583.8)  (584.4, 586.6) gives 0.96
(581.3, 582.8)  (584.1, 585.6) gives 0.96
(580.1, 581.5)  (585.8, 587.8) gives 1.02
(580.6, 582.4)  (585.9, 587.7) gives 1.04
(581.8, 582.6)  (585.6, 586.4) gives 0.98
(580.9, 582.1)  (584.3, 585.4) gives 1.02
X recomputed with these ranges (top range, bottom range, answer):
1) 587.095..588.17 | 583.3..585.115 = 1.06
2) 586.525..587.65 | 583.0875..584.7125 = 0.97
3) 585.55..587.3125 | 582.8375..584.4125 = 0.95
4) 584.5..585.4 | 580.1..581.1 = 1.01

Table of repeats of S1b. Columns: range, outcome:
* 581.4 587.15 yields 9.56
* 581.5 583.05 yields 9.68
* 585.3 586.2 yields 9.73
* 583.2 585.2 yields 9.5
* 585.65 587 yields 9.23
